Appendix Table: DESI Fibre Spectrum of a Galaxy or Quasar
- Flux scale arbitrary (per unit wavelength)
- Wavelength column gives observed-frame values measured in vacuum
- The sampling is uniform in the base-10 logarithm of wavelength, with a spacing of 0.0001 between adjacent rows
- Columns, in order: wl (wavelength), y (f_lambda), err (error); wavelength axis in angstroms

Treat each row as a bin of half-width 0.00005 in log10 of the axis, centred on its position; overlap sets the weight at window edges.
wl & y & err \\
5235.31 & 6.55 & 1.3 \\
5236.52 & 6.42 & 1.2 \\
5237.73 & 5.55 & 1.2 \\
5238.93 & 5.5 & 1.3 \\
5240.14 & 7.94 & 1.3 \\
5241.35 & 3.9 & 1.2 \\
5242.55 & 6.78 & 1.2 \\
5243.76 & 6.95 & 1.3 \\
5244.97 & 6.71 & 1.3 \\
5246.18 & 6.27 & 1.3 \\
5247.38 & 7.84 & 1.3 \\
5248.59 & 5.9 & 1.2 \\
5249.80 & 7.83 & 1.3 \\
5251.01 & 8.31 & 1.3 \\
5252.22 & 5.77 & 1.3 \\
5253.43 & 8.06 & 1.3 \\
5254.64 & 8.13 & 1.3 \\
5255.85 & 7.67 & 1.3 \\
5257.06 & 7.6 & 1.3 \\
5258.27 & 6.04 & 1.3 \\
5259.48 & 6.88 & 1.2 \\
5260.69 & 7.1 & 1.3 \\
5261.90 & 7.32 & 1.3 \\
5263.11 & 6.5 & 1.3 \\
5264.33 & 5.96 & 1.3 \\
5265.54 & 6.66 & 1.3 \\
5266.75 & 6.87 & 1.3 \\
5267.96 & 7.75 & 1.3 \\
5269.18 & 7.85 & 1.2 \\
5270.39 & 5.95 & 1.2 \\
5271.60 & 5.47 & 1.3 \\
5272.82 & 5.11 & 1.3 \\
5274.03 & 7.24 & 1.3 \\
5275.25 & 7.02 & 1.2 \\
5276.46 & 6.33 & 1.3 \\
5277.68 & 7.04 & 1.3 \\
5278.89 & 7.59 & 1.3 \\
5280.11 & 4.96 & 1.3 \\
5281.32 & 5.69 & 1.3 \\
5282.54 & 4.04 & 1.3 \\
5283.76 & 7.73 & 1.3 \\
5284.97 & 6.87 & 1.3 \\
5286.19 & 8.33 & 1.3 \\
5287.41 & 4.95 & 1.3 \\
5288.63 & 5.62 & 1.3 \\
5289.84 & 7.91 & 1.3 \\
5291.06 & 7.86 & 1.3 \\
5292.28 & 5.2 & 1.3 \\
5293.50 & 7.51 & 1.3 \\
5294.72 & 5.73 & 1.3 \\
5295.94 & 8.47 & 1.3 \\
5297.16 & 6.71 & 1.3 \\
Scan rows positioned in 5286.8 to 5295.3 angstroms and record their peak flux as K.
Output 7.91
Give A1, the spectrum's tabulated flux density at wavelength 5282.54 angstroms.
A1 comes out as 4.04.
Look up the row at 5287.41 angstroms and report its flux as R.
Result 4.95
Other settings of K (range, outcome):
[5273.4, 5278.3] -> 7.24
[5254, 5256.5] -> 8.13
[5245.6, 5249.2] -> 7.84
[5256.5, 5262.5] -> 7.6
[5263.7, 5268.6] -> 7.75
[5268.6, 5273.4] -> 7.85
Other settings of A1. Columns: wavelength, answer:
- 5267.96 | 7.75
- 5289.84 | 7.91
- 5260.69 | 7.1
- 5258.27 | 6.04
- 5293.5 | 7.51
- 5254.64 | 8.13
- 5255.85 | 7.67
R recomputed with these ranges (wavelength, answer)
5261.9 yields 7.32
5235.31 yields 6.55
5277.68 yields 7.04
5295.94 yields 8.47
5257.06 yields 7.6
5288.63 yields 5.62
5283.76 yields 7.73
